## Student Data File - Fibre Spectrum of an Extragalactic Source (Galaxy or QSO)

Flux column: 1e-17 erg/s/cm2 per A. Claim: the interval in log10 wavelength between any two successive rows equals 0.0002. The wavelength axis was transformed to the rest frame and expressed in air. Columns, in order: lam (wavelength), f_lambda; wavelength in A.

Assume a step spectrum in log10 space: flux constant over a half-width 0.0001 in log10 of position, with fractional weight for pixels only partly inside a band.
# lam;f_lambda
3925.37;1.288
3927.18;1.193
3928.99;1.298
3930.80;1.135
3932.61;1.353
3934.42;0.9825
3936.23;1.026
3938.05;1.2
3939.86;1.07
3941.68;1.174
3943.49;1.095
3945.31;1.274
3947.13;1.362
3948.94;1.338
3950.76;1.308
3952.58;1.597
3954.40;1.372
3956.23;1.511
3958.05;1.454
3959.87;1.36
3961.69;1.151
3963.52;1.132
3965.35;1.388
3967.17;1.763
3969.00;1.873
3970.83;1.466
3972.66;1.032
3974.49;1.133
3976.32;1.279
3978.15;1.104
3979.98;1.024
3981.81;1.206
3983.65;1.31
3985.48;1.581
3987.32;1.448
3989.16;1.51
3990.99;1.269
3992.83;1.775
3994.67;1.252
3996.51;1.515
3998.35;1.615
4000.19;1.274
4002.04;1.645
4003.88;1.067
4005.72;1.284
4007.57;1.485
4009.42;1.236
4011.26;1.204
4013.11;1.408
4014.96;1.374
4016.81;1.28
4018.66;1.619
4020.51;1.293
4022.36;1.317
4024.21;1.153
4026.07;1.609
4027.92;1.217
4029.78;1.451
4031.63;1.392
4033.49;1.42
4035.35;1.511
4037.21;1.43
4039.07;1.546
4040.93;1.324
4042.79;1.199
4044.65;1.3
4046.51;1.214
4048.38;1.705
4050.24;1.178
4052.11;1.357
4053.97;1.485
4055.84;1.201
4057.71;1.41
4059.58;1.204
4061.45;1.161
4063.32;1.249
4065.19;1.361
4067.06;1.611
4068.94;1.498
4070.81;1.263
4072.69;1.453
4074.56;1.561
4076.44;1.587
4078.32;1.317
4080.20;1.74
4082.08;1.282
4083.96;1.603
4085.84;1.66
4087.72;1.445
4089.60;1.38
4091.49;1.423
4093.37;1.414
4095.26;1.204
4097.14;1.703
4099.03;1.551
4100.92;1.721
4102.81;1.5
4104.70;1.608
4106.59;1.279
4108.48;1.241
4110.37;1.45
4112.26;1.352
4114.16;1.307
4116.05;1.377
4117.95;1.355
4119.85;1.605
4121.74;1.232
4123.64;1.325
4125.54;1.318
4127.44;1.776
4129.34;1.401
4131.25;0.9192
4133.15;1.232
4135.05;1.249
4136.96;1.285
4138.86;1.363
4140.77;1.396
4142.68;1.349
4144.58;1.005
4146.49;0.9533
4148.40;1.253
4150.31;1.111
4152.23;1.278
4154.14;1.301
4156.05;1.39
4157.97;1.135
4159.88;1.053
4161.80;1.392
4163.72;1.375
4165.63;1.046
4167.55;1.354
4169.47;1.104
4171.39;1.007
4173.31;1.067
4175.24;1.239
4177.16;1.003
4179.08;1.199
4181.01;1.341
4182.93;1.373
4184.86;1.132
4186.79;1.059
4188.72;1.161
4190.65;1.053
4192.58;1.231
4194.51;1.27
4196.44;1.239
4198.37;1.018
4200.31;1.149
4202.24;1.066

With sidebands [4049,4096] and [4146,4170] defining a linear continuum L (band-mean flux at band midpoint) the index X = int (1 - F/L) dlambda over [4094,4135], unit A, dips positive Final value -2.7 A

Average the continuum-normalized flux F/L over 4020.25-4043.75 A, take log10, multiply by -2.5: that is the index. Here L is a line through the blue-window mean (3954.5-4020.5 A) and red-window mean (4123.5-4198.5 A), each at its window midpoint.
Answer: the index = -0.04 mag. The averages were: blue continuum 1.37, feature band 1.38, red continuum 1.22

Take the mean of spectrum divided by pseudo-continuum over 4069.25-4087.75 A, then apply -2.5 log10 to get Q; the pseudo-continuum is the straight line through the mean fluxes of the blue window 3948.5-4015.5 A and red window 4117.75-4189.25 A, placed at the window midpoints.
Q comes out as -0.15 mag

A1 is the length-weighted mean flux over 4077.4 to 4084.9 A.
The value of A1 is 1.49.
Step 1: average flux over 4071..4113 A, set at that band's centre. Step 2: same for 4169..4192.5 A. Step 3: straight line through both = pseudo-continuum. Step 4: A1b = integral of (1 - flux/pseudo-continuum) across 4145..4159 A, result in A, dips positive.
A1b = 0.6 A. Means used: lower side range 1.47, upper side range 1.15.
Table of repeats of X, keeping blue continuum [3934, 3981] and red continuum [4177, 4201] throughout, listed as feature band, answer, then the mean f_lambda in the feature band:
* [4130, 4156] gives -0.4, 1.22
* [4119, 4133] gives -1.7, 1.36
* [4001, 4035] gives -2.7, 1.36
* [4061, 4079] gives -2.6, 1.41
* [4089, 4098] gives -1.5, 1.42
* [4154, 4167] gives -0.5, 1.24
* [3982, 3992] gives -1.1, 1.41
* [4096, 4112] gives -3.6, 1.5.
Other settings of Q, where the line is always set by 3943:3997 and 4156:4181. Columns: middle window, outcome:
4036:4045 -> -0.06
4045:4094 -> -0.11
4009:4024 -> -0.01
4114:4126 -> -0.12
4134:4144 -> -0.09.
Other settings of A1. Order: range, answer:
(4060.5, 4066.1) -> 1.26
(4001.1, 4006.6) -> 1.33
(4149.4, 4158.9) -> 1.24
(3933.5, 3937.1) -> 1.01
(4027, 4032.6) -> 1.35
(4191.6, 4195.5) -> 1.25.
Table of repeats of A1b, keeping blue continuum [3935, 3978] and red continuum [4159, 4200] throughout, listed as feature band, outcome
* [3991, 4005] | -1.6 A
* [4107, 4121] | -1.9 A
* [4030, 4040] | -1.5 A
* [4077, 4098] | -4.1 A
